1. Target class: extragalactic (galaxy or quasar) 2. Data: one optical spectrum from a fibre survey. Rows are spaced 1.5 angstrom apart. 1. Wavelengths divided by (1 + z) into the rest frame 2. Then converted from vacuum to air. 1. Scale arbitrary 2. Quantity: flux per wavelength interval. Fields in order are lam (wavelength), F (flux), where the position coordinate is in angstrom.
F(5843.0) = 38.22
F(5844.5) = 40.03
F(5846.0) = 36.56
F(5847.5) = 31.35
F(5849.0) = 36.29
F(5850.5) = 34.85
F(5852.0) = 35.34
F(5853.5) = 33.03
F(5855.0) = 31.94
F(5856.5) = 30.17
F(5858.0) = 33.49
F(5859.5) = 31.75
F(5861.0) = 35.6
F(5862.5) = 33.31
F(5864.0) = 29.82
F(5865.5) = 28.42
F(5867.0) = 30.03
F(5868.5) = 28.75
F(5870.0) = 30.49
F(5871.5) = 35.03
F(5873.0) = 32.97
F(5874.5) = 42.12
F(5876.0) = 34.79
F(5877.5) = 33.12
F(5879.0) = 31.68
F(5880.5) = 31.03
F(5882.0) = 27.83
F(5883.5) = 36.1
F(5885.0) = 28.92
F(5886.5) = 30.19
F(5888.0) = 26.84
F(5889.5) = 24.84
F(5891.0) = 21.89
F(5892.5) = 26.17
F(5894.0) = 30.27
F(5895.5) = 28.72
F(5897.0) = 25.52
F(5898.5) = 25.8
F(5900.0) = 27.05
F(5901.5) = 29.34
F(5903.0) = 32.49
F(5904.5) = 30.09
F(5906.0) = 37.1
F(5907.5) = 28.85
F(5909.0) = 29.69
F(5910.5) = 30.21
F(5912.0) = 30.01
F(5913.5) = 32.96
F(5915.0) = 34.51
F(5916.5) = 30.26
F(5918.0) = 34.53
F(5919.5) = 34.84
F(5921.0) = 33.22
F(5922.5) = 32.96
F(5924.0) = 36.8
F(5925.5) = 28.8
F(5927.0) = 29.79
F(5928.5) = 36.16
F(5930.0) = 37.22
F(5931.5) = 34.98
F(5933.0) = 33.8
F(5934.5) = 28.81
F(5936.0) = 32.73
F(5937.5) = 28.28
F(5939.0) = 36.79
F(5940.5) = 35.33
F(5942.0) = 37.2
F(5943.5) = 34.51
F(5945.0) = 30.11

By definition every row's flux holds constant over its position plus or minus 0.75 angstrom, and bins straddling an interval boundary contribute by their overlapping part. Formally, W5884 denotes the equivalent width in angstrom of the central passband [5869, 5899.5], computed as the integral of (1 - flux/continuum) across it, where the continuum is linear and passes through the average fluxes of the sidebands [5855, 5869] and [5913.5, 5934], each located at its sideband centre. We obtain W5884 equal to 1.8 angstrom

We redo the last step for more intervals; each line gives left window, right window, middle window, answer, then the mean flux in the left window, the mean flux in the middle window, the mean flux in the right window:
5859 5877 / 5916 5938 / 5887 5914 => 3.4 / 32.8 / 28.7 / 33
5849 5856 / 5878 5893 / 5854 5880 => -0.8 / 33.9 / 32.5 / 28.7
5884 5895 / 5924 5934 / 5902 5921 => -0.8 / 27.3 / 32.1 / 33.6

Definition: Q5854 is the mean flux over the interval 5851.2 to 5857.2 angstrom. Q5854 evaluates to 32.7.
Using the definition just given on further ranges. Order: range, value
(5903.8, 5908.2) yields 32.1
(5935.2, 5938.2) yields 30.5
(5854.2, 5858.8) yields 31.9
